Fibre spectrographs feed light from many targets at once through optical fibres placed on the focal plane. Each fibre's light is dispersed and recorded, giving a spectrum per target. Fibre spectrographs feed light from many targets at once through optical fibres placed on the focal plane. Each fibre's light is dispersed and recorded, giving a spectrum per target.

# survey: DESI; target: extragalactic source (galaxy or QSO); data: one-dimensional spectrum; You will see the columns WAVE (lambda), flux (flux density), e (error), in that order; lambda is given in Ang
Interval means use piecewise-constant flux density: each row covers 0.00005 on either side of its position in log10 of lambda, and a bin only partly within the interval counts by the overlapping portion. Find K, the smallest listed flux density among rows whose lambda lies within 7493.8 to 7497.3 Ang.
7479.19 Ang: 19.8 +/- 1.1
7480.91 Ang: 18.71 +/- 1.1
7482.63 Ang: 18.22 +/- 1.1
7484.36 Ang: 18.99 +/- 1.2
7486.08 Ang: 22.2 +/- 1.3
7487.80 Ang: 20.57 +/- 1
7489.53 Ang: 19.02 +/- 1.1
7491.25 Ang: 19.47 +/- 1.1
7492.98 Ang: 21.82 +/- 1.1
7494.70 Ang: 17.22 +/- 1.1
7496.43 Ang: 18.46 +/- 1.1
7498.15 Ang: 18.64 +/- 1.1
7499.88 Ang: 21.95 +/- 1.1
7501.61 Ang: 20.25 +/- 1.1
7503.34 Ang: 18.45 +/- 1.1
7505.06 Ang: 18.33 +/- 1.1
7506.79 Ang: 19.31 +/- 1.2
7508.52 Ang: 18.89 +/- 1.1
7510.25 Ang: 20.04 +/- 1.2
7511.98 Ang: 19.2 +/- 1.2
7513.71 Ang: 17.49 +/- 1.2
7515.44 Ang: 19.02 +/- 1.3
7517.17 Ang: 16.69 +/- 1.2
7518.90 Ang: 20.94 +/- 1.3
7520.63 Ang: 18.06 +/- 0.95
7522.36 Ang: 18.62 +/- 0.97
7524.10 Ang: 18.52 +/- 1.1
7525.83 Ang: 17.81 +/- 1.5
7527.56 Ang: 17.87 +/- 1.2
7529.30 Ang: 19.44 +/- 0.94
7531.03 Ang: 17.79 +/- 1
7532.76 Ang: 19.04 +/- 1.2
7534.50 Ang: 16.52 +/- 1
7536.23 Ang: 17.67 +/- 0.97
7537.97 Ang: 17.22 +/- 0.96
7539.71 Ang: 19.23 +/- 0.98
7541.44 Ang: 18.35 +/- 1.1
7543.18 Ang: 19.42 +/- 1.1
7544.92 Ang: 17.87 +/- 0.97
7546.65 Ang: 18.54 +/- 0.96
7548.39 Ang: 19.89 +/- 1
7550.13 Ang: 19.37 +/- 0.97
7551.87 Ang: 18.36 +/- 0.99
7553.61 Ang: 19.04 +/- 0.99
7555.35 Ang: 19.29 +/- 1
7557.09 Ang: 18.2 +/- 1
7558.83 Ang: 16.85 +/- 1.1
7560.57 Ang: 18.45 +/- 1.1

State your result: 17.22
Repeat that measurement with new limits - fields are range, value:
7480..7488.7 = 18.22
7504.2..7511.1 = 18.33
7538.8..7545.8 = 17.87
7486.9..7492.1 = 19.02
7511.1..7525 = 16.69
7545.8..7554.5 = 18.36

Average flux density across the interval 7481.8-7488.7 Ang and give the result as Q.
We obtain 20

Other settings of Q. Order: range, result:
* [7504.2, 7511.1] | 19.1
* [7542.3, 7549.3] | 18.9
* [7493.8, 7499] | 18.2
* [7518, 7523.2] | 19.2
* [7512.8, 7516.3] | 18.3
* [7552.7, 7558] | 18.8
